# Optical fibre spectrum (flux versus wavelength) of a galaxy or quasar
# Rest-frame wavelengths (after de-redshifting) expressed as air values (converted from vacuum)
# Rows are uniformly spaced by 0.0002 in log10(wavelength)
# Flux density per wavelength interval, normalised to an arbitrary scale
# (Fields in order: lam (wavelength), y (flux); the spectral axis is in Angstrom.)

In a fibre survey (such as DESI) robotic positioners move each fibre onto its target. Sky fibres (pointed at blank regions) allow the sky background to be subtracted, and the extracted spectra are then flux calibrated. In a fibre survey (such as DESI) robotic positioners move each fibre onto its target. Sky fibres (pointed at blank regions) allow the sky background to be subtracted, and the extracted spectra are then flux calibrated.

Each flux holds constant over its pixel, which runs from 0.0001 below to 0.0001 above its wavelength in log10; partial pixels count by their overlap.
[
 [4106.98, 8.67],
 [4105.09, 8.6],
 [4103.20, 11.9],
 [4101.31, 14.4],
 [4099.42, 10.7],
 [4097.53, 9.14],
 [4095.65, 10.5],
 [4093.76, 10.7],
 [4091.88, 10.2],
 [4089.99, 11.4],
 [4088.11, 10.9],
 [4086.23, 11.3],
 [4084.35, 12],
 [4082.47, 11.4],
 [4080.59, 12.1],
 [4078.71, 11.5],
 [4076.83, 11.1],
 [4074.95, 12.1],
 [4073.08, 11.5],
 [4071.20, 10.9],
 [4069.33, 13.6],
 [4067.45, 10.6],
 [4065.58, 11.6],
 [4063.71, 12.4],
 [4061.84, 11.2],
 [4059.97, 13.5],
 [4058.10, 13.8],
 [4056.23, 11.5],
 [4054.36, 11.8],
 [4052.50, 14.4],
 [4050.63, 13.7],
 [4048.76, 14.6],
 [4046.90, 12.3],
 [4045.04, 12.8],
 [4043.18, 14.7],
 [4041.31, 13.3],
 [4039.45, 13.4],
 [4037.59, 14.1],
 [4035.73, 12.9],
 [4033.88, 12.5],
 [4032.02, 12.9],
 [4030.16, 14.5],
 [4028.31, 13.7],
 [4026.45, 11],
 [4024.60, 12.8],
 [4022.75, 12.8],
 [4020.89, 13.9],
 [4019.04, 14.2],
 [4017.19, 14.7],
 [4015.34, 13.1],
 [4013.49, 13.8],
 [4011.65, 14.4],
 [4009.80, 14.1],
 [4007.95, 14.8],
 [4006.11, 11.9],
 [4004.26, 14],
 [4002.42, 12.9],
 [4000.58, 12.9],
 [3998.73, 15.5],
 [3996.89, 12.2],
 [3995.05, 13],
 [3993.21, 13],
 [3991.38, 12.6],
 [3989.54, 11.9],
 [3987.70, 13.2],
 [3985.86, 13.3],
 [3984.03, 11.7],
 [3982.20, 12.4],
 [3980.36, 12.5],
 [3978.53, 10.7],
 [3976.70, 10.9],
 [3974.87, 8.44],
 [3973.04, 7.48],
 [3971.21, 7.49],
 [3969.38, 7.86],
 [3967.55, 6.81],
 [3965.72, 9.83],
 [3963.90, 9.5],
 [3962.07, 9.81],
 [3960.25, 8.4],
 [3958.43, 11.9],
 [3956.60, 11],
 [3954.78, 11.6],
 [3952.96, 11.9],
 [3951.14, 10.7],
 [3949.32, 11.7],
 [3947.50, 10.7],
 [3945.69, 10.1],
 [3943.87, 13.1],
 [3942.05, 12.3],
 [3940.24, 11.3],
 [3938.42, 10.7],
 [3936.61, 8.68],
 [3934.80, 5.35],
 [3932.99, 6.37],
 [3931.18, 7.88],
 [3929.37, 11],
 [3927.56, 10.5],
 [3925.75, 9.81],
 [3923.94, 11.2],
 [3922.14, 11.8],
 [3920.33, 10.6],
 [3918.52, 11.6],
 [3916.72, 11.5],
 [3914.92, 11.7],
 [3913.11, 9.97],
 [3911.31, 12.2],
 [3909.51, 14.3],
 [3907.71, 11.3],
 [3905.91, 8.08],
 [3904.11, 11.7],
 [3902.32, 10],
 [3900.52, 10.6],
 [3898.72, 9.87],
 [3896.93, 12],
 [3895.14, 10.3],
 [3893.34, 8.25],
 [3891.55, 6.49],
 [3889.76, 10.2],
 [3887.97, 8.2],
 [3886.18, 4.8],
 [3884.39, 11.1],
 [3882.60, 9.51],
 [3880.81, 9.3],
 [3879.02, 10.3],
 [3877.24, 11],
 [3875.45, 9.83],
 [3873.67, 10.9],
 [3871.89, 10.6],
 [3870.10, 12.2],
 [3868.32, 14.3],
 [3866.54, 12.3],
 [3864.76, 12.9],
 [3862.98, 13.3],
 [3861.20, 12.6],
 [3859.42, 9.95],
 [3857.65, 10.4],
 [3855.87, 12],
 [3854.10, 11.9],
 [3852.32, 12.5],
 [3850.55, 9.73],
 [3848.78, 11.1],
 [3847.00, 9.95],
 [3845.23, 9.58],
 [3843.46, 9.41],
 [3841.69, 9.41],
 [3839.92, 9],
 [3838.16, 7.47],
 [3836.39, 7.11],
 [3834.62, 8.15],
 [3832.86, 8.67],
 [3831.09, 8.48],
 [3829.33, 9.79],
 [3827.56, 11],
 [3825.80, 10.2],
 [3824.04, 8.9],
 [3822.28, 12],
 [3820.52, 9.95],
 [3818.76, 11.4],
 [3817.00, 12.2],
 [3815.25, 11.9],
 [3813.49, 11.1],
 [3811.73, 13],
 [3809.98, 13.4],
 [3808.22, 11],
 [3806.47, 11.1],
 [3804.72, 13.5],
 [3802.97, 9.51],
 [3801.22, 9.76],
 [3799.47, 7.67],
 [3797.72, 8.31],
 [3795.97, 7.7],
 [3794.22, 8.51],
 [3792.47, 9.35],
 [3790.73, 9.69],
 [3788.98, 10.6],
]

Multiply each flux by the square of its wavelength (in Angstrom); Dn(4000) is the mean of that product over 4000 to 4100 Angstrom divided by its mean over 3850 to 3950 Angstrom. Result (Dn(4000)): 1.28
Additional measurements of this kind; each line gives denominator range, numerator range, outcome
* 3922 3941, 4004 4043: 1.50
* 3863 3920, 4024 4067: 1.32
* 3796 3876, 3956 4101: 1.25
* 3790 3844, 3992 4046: 1.50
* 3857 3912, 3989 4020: 1.35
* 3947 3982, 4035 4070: 1.35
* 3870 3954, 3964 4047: 1.27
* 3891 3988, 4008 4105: 1.28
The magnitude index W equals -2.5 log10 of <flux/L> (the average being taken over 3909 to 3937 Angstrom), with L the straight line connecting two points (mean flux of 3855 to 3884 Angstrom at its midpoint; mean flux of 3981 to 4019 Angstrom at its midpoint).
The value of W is 0.18 mag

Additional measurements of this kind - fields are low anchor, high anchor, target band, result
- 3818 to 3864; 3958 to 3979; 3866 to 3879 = -0.16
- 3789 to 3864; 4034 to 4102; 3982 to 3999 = -0.11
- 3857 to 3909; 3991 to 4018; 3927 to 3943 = 0.25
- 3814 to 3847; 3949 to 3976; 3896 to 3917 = -0.15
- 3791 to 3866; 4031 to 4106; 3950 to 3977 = 0.18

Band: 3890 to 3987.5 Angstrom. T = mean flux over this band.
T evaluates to 10.3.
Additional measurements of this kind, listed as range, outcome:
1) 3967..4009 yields 11.7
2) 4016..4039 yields 13.3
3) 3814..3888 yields 10.4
